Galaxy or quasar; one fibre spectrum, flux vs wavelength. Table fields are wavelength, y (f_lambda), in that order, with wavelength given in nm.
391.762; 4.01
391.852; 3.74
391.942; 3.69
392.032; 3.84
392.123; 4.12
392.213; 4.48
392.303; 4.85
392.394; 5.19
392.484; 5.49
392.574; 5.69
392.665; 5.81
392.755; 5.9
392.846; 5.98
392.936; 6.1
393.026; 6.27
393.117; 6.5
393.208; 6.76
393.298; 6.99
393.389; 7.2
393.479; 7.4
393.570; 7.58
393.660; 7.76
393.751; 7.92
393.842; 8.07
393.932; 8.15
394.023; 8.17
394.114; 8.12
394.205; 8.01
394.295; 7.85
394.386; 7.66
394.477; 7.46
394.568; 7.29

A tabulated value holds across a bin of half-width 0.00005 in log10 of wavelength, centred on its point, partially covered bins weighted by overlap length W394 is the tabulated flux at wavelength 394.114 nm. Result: 8.12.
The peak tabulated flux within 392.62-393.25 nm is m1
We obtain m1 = 6.76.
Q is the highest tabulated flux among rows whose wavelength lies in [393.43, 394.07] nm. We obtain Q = 8.17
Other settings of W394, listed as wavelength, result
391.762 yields 4.01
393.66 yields 7.76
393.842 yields 8.07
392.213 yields 4.48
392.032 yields 3.84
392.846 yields 5.98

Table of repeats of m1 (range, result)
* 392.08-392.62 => 5.69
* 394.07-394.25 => 8.12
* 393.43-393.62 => 7.58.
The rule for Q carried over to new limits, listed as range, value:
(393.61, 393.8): 7.92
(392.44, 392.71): 5.81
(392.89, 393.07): 6.27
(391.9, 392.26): 4.48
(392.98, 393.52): 7.4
